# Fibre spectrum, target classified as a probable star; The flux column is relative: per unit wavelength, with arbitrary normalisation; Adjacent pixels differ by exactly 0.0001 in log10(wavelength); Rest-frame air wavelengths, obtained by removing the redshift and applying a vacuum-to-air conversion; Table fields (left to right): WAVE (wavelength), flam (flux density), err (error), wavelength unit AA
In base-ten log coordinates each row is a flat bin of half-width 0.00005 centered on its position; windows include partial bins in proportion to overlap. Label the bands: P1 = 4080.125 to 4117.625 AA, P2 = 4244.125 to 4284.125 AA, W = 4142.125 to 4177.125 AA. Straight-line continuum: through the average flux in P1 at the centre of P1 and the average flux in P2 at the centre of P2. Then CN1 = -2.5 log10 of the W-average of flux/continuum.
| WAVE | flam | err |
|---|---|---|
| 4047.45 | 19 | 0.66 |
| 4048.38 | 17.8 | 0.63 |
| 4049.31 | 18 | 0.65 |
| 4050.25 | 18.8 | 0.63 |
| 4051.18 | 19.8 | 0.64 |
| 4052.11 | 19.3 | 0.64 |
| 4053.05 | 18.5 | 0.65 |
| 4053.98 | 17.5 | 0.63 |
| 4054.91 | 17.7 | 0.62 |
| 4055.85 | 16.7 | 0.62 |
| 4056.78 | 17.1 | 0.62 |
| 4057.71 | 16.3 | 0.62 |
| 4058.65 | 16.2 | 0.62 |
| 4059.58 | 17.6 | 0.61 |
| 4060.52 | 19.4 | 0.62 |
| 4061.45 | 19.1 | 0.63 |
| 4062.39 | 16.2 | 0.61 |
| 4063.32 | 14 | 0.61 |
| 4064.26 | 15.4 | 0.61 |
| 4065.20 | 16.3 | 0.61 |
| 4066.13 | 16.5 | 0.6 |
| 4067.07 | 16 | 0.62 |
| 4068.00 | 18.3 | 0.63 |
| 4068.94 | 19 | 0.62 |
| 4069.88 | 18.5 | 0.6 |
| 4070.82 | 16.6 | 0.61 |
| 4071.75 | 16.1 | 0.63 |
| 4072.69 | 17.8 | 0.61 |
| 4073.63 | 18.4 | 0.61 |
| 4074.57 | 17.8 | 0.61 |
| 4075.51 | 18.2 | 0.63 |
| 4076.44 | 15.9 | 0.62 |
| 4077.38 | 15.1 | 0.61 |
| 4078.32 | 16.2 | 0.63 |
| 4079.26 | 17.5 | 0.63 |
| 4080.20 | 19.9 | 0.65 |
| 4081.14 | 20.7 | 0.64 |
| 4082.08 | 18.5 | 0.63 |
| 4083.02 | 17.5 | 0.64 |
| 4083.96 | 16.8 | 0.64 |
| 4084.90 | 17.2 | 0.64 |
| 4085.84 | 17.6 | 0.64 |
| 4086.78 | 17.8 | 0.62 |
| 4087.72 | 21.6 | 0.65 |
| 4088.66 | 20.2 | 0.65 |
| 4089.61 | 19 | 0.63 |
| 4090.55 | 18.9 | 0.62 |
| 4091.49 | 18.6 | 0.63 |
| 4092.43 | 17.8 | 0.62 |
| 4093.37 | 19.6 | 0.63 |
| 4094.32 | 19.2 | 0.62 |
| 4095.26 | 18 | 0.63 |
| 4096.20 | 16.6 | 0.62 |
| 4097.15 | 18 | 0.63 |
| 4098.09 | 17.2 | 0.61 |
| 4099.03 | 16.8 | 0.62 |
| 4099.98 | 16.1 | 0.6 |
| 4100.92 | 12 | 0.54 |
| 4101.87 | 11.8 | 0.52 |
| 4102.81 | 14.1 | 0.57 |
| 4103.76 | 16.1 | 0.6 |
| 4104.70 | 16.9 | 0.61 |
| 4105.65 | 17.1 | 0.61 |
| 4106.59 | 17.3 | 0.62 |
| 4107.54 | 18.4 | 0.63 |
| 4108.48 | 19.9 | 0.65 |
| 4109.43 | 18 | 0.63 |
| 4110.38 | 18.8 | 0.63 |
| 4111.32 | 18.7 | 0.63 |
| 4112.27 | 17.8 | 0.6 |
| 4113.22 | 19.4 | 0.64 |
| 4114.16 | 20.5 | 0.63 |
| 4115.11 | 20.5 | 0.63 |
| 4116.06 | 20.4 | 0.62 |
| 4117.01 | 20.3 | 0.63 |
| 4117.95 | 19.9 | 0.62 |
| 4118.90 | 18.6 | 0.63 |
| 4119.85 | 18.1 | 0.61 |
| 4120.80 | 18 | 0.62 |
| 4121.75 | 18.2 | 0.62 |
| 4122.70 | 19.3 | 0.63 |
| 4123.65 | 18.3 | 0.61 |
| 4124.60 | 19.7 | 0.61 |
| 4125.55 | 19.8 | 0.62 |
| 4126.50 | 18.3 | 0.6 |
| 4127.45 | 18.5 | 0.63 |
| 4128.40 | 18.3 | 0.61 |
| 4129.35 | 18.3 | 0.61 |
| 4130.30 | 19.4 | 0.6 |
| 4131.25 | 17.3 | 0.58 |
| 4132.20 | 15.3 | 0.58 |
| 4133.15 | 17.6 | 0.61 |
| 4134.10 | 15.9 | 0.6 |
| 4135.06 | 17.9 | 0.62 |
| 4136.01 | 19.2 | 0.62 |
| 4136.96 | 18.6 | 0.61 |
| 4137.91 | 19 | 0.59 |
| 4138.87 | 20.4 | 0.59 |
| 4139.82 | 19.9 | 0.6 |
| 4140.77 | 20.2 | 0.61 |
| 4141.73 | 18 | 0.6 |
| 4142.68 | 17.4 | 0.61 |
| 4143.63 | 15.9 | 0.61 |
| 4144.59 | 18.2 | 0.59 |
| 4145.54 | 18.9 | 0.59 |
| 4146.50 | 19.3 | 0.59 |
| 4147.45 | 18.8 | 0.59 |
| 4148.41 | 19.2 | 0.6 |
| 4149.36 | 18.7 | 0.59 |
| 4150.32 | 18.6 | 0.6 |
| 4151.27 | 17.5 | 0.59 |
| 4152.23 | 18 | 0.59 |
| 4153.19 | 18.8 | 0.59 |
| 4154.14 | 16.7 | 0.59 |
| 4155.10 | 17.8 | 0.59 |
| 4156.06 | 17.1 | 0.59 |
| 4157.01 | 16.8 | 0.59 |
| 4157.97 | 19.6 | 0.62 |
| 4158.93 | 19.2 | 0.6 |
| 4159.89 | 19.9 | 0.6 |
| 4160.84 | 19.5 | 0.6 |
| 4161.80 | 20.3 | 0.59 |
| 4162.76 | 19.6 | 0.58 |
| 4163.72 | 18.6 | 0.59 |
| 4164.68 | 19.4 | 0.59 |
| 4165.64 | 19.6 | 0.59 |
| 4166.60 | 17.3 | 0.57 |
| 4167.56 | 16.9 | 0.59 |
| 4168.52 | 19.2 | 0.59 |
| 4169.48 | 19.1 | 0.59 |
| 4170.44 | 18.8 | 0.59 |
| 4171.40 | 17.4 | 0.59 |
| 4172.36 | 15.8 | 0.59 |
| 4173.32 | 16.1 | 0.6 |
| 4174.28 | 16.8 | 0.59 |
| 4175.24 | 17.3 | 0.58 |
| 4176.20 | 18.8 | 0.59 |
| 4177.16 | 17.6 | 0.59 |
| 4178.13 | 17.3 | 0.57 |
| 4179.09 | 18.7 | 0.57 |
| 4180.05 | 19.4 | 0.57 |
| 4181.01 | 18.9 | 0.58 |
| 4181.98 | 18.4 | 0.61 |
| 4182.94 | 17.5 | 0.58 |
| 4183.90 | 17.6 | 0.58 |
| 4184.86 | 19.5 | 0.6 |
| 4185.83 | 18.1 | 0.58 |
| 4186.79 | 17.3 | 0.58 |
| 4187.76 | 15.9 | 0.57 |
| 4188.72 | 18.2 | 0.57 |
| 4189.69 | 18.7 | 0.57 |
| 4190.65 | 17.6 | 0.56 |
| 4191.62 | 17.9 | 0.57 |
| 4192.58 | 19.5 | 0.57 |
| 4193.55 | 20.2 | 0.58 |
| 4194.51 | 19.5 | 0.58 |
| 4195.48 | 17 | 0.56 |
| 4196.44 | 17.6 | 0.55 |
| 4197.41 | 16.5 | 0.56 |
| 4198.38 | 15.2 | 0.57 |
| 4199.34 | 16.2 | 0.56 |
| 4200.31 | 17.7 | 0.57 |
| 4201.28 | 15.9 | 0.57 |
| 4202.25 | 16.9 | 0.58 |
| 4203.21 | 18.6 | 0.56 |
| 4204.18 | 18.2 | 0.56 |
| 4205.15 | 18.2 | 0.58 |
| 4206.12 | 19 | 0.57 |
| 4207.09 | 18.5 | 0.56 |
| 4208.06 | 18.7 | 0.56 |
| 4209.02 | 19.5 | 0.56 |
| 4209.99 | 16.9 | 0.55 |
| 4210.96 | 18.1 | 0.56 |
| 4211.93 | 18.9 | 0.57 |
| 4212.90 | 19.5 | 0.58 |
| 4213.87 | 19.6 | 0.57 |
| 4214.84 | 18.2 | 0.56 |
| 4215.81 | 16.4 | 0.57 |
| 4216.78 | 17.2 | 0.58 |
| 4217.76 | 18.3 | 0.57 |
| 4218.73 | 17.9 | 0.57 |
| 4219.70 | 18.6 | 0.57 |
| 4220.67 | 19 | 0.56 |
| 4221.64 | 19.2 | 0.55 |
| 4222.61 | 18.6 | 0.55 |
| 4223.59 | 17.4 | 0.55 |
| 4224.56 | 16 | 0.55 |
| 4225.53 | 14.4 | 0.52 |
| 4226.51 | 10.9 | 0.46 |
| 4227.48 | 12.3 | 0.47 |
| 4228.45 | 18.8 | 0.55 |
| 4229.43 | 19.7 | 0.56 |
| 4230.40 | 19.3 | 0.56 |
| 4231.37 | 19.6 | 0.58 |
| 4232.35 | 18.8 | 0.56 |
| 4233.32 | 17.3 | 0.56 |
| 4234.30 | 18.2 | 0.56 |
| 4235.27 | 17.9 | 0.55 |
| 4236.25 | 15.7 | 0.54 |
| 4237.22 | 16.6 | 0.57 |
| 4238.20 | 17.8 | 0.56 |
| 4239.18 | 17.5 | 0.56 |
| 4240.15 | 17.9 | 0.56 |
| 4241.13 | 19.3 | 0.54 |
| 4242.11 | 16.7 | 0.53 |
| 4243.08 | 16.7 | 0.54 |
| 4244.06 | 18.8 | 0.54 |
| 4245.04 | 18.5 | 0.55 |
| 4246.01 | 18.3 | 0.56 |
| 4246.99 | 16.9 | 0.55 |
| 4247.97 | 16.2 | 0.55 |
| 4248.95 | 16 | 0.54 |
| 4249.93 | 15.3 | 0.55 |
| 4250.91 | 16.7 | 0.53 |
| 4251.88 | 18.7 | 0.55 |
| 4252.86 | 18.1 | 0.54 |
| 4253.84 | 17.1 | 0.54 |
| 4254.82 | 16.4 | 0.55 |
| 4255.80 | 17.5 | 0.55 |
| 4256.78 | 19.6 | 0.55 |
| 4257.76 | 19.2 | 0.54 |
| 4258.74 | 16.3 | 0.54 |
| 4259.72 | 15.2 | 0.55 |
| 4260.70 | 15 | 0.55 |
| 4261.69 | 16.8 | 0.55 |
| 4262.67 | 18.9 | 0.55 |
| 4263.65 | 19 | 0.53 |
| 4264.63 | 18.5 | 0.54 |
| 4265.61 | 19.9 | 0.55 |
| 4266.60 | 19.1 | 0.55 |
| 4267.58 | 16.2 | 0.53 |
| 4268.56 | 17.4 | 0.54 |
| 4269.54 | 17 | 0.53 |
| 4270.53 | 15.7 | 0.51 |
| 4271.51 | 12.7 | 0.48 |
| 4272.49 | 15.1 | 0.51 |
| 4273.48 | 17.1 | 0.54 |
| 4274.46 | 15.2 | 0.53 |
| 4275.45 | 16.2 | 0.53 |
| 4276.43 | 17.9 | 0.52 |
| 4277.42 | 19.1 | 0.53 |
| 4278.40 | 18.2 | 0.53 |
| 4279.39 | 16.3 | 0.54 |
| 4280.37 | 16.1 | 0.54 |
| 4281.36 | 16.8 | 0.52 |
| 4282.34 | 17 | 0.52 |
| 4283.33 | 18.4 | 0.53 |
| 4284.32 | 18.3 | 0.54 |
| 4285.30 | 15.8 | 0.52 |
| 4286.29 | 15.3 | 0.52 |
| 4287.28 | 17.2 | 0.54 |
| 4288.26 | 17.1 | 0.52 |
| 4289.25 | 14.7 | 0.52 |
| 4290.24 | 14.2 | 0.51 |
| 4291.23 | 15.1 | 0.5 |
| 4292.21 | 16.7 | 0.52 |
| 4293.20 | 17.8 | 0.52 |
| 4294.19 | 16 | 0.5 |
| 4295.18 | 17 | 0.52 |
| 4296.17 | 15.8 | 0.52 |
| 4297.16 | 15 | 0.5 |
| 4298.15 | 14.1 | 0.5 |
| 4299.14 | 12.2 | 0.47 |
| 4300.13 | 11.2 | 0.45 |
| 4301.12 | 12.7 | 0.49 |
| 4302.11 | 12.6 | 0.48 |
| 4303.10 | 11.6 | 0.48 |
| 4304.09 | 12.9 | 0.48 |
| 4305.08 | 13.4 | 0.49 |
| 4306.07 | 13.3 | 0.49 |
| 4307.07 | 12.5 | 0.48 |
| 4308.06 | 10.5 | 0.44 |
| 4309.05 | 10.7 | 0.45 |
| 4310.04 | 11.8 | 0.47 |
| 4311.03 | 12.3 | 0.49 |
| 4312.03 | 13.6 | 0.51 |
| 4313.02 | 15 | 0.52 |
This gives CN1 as -0.03 mag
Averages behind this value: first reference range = 18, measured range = 18.2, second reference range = 17.2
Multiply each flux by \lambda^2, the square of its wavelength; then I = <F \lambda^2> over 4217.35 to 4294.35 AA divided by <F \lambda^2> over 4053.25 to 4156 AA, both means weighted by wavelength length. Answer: 1.03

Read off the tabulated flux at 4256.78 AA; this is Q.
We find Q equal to 19.6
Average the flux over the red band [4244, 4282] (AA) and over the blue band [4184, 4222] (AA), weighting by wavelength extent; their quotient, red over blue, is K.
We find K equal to 0.9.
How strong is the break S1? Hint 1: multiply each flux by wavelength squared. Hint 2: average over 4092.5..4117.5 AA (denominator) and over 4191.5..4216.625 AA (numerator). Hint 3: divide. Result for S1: 1.1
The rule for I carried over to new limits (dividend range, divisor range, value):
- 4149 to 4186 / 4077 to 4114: 1.07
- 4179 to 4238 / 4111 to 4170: 0.99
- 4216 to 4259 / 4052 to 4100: 1.07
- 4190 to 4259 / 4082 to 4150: 1.02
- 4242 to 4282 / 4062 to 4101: 1.06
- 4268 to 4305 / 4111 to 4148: 0.90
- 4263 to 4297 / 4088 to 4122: 1.01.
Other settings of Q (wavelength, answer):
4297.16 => 15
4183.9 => 17.6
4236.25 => 15.7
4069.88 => 18.5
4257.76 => 19.2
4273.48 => 17.1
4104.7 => 16.9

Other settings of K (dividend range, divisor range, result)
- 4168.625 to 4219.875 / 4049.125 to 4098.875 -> 1.01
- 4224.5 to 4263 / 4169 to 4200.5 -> 0.96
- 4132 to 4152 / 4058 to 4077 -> 1.07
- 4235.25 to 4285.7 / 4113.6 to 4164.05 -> 0.92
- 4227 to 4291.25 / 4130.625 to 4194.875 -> 0.94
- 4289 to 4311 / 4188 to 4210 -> 0.76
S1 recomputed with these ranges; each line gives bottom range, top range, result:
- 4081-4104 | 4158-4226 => 1.09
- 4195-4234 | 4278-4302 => 0.92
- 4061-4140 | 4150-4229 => 1.04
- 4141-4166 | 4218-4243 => 0.98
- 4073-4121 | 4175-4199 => 1.05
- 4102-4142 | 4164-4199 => 1.00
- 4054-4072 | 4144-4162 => 1.14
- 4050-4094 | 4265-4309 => 0.97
